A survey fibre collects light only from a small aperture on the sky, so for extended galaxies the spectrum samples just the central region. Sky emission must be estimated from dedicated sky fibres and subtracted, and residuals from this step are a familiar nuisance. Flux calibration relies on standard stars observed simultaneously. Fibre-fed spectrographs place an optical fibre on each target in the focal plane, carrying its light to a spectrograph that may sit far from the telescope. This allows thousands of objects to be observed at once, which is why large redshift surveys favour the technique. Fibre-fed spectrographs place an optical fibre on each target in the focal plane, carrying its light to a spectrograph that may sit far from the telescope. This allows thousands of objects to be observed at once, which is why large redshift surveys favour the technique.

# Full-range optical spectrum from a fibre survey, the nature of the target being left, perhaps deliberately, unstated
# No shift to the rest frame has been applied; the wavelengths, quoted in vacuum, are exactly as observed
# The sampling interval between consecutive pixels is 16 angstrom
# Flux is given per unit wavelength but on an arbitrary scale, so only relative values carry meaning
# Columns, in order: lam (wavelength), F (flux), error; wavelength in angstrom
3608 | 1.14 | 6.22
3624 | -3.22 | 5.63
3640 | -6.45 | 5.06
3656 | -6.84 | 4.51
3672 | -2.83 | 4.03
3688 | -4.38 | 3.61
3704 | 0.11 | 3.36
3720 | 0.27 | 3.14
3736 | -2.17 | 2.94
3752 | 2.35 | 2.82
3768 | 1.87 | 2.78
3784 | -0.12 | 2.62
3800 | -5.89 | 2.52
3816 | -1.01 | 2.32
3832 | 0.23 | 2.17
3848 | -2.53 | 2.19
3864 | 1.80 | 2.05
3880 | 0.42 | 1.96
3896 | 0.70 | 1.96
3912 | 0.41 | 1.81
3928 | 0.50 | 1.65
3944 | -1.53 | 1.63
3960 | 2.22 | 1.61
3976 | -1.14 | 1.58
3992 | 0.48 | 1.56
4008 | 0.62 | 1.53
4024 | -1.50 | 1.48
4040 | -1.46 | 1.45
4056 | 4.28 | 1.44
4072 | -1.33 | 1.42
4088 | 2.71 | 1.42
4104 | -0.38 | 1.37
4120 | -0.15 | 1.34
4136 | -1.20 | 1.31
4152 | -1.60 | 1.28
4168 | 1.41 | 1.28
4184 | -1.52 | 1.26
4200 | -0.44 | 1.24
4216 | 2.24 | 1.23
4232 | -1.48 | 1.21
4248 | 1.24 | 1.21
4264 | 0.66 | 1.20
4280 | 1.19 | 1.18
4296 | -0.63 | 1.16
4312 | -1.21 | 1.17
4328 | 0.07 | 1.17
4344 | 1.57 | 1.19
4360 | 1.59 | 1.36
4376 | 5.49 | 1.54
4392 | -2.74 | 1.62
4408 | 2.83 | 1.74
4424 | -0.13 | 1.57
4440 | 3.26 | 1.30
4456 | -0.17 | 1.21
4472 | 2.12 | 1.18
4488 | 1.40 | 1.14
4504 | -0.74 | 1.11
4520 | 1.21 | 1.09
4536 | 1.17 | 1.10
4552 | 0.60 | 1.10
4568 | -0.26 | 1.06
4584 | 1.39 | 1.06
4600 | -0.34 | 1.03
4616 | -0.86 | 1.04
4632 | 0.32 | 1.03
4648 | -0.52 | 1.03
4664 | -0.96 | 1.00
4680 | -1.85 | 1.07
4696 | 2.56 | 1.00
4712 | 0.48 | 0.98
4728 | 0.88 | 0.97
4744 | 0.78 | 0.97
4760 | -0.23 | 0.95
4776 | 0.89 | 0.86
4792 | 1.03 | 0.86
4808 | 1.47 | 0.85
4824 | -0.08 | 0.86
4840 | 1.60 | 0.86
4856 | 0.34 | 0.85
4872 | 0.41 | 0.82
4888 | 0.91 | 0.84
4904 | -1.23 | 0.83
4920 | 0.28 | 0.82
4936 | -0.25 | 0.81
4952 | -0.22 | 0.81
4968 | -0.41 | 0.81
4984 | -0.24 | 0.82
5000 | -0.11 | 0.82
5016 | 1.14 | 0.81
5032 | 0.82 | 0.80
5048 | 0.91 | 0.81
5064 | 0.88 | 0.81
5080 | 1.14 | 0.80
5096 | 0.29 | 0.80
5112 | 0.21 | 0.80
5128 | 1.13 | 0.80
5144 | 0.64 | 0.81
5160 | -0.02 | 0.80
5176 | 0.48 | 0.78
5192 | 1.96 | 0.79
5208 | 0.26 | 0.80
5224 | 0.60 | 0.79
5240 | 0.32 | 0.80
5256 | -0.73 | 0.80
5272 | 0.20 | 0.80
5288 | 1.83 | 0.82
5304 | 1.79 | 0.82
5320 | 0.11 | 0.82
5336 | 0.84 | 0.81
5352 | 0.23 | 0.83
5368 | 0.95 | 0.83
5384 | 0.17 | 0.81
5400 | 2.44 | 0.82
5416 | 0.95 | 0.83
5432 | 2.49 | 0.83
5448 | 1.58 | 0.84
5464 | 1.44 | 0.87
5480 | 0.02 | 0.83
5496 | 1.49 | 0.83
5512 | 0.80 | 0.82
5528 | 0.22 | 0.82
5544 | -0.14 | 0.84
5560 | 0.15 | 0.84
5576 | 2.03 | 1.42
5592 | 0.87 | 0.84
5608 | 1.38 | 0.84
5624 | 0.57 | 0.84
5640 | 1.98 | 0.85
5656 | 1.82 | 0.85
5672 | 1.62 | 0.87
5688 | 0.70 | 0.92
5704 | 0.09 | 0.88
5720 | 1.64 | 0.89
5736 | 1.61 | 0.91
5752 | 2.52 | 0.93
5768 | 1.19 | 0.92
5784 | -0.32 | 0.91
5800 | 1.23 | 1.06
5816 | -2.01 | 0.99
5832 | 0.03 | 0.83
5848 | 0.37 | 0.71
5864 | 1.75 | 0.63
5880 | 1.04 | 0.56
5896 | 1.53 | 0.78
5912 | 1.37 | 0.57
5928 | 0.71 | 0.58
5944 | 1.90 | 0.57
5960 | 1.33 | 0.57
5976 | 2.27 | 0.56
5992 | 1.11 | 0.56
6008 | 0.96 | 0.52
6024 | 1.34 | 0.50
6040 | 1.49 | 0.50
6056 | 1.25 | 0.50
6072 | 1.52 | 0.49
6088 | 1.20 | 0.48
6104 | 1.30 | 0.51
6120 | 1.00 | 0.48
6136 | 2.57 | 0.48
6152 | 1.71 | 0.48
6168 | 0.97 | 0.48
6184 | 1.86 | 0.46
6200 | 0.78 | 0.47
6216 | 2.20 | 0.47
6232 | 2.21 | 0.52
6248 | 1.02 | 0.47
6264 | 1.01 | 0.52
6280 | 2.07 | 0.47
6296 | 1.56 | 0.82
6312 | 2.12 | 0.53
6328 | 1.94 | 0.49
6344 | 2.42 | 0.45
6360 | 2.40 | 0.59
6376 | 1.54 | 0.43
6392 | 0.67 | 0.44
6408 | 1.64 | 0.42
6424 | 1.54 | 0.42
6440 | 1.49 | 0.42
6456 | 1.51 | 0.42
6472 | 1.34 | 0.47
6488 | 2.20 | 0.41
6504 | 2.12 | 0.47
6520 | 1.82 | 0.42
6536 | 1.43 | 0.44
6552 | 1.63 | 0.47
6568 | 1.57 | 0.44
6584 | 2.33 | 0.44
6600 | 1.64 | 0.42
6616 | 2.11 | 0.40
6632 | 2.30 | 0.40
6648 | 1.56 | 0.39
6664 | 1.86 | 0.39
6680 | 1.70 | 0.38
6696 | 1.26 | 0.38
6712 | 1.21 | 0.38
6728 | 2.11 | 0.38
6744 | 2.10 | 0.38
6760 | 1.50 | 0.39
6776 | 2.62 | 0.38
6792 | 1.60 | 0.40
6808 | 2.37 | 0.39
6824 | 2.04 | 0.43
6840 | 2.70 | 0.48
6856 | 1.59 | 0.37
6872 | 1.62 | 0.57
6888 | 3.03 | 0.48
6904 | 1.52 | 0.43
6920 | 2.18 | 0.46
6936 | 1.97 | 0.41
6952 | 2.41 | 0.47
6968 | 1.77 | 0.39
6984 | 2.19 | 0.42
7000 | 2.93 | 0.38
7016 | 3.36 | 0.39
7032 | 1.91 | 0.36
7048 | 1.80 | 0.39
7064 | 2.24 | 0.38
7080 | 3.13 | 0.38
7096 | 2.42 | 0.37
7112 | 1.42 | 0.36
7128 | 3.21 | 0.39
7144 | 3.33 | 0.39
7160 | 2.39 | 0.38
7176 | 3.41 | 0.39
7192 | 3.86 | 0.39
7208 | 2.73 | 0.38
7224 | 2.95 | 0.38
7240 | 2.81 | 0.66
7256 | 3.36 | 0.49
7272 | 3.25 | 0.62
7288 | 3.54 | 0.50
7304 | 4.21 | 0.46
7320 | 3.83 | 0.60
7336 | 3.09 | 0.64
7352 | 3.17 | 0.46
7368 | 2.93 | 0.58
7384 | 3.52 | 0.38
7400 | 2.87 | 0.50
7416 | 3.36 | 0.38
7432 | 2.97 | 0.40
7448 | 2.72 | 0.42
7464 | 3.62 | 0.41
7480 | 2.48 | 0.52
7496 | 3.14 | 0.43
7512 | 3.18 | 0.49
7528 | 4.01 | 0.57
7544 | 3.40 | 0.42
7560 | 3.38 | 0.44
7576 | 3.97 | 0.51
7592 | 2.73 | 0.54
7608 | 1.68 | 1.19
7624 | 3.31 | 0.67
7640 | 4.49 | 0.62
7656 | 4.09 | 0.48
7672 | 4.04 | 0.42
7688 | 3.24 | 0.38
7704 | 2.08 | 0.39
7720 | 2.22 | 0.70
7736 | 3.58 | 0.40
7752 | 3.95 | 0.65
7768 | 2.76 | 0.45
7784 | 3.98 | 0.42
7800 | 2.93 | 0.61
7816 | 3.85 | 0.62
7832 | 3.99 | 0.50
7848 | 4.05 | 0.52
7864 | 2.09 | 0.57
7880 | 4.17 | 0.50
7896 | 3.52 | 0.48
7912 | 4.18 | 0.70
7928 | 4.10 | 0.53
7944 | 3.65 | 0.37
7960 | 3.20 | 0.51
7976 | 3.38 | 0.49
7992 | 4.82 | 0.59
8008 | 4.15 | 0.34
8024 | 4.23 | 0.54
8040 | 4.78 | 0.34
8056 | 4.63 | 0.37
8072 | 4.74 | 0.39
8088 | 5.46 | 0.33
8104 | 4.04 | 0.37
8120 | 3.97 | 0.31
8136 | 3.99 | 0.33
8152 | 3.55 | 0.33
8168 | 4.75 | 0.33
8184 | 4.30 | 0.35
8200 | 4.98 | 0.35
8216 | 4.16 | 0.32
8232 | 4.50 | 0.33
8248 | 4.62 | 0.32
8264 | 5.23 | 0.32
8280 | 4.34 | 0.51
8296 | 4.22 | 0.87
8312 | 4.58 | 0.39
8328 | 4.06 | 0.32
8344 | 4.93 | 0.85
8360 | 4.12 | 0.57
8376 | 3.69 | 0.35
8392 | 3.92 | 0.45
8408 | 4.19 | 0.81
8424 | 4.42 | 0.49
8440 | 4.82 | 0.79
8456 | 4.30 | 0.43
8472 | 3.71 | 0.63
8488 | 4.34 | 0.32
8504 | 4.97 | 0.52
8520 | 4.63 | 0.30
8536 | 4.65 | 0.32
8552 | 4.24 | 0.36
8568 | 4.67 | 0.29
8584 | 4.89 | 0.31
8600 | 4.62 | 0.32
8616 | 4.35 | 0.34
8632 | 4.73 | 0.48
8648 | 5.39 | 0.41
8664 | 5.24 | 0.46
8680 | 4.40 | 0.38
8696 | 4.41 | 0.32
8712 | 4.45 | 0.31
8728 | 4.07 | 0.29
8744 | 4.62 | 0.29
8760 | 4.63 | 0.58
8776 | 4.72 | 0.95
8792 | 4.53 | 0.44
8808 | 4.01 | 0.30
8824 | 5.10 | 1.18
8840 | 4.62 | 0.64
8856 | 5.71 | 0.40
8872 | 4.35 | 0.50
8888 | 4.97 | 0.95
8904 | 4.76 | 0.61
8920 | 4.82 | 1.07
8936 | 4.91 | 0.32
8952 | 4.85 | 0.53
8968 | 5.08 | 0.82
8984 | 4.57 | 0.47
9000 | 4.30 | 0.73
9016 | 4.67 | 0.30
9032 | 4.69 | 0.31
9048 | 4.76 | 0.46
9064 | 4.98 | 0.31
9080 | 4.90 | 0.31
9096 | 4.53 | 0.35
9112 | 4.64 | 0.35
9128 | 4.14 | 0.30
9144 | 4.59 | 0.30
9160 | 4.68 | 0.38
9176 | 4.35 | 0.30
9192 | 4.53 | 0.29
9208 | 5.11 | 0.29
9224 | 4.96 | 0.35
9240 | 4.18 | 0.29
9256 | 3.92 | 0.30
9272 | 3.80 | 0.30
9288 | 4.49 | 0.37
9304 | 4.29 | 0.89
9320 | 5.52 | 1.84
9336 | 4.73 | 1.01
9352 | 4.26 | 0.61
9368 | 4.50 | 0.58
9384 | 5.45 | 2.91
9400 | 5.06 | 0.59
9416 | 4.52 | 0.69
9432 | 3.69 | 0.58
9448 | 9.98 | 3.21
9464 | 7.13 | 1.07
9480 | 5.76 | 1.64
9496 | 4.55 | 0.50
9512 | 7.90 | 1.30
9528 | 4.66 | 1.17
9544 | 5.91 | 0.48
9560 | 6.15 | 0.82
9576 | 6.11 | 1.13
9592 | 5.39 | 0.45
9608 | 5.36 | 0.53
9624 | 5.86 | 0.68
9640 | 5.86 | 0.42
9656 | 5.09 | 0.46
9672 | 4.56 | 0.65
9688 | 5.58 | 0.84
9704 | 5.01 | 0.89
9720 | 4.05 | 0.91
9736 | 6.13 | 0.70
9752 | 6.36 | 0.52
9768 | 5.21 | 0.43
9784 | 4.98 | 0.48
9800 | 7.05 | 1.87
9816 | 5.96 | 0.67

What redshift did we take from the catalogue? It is 0.789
